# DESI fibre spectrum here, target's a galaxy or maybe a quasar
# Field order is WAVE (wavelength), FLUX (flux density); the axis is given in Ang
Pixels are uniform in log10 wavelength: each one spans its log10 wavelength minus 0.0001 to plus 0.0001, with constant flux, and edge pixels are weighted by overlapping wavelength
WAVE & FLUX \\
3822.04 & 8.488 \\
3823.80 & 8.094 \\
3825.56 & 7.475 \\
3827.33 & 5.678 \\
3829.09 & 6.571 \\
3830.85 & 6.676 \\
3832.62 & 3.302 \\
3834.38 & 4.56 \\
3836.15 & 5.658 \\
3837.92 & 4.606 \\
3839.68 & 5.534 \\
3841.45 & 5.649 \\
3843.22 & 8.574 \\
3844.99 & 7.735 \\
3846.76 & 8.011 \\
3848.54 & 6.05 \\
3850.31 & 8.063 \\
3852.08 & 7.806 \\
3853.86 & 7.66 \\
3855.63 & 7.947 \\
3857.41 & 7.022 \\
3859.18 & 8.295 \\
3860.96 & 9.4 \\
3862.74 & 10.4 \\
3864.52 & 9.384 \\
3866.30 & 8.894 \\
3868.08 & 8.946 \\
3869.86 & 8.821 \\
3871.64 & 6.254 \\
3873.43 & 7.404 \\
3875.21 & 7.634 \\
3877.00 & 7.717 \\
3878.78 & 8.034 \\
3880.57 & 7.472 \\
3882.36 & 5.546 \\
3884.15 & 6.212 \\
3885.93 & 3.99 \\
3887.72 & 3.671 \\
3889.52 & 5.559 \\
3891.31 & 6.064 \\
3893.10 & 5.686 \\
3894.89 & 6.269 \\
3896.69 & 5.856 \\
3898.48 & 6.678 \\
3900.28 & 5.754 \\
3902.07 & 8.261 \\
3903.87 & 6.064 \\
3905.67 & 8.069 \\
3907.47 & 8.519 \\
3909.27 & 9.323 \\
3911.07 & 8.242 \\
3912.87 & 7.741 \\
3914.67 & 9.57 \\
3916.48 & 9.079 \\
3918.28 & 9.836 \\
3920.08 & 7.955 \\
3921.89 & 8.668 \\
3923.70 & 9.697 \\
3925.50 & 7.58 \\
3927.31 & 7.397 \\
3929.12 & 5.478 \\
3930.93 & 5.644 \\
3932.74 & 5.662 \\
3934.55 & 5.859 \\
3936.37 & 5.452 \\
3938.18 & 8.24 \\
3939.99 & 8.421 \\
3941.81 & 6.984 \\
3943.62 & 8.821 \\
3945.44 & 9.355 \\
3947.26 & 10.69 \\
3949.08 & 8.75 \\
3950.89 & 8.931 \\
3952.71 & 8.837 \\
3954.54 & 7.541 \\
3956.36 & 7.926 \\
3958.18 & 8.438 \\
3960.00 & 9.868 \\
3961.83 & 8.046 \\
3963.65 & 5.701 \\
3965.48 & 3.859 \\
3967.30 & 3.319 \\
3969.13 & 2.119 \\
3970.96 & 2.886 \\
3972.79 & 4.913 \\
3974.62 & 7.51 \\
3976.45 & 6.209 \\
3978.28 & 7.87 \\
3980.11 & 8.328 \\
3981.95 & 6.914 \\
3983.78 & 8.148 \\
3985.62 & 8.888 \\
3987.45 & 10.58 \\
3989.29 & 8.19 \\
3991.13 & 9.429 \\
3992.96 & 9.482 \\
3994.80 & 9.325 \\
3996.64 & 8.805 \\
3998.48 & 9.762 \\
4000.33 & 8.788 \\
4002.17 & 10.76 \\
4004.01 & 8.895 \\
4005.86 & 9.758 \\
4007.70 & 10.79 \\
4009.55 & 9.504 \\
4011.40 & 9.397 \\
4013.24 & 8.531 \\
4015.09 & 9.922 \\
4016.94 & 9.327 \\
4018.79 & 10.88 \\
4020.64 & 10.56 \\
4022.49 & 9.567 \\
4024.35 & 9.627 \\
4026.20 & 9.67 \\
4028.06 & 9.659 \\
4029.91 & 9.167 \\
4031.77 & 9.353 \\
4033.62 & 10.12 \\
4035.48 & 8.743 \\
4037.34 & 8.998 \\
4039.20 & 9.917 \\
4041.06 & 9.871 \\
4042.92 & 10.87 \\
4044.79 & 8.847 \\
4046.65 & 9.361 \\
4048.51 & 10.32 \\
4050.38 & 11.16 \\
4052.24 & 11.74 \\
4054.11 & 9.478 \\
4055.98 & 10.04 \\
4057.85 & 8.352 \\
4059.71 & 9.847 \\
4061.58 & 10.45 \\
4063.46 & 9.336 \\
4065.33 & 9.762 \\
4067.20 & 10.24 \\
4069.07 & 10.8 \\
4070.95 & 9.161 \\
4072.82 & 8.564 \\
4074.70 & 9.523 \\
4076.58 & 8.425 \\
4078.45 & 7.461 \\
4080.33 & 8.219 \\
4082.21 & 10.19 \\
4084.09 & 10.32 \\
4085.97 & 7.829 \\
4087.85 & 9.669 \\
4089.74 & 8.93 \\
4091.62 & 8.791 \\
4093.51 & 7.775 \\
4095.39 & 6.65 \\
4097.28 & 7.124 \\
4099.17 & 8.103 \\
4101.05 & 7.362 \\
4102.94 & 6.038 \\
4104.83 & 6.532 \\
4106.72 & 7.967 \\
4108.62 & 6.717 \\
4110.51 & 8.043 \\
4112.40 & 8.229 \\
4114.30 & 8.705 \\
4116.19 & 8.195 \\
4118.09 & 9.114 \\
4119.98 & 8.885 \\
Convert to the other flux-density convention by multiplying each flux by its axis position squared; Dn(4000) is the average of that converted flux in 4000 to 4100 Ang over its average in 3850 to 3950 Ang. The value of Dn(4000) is 1.3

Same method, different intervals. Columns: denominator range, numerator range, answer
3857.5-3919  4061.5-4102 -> 1.30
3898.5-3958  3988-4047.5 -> 1.26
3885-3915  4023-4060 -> 1.55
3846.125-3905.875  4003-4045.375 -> 1.45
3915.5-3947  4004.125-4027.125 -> 1.32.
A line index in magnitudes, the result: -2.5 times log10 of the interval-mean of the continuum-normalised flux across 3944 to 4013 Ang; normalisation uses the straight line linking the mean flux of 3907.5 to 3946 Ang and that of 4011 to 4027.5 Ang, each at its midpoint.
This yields 0.11 mag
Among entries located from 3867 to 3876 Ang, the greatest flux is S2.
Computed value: 8.946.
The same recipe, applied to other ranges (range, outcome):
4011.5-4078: 11.74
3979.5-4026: 10.88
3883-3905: 8.261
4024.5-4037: 10.12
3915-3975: 10.69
